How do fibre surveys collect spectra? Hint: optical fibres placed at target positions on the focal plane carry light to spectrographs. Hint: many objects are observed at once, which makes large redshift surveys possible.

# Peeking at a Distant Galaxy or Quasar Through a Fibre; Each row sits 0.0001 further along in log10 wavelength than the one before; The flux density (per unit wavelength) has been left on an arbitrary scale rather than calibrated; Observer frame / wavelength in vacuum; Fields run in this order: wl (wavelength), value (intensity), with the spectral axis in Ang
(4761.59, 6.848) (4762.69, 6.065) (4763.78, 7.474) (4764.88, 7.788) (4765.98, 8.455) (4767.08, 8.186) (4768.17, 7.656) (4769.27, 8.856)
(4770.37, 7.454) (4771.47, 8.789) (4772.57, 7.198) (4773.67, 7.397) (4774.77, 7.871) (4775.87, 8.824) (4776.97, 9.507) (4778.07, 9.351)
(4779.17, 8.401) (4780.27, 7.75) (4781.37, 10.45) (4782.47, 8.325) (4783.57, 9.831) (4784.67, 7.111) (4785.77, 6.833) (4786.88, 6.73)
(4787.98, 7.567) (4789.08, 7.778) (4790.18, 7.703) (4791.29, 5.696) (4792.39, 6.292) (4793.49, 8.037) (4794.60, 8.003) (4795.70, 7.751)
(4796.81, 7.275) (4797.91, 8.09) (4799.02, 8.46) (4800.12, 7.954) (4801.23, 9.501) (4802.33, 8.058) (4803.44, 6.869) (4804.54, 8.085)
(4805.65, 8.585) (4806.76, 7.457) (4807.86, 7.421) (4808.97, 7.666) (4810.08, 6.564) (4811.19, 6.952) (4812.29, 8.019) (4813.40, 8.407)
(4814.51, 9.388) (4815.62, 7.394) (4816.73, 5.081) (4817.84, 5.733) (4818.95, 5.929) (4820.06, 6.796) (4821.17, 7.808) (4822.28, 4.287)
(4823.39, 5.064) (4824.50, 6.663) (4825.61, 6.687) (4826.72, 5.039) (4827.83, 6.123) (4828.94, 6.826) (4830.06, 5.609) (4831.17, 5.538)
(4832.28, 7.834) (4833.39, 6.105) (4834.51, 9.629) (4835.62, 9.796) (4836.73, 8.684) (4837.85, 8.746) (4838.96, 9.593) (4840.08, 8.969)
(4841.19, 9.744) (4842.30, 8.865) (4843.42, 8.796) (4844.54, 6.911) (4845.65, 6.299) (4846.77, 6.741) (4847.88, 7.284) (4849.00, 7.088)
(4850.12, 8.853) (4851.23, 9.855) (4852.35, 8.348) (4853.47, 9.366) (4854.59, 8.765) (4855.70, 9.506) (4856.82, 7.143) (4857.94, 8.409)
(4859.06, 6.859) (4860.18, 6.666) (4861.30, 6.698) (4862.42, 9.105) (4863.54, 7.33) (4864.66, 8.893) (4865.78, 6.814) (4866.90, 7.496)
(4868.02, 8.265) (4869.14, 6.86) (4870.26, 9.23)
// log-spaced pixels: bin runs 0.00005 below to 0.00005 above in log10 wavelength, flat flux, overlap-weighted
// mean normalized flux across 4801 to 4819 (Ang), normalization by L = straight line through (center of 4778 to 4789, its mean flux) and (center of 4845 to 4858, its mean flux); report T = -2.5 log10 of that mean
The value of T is 0.09 mag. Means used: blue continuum 8.17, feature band 7.48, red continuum 8.12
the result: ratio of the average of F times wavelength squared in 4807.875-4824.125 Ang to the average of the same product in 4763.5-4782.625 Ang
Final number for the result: 0.83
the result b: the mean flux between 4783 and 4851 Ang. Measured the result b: 7.46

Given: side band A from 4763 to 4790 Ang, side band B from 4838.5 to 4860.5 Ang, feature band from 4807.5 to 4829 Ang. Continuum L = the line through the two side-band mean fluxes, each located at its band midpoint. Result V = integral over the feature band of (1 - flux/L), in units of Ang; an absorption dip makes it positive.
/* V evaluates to 3.93 Ang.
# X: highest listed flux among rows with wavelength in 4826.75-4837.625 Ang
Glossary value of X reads 9.796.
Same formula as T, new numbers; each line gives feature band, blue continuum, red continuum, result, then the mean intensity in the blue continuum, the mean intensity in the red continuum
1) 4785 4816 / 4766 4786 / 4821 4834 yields -0.06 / 8.35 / 6.09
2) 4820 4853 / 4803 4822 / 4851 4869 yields 0.02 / 7.26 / 8.03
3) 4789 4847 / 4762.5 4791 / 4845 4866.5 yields 0.08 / 8.05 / 7.89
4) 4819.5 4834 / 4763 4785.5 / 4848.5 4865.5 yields 0.31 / 8.29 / 8.17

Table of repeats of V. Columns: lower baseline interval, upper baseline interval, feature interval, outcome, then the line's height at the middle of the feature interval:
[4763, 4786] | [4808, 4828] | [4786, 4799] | 0.4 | 7.6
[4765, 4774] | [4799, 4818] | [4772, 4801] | -0.3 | 7.85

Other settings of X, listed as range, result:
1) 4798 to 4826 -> 9.501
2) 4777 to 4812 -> 10.45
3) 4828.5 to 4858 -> 9.855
